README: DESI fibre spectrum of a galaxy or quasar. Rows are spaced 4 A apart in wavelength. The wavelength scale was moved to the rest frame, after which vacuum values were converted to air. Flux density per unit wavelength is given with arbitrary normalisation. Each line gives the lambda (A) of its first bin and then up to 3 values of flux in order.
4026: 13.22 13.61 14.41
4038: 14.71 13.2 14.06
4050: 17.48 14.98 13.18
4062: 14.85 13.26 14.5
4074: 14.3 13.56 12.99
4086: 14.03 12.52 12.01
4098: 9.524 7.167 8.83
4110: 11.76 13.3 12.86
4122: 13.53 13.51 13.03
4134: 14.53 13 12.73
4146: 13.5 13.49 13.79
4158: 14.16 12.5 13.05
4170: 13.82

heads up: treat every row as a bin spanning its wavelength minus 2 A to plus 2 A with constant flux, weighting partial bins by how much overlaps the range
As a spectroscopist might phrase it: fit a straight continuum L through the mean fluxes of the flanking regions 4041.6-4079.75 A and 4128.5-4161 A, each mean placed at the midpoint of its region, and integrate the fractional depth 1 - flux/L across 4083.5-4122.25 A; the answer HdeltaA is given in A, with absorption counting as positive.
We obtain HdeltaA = 6.8 A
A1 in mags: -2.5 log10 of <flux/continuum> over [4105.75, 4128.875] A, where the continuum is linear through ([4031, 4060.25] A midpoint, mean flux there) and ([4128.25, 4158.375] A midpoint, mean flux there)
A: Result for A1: 0.10 mag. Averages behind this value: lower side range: 14.5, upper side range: 13.5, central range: 12.6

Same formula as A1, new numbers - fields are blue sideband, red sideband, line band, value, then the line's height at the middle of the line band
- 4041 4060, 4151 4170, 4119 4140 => 0.02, 13.8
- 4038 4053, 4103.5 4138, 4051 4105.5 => 0.09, 13.9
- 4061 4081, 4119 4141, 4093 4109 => 0.41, 13.7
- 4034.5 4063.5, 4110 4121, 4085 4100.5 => 0.15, 13.5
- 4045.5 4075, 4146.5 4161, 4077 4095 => 0.10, 14.4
